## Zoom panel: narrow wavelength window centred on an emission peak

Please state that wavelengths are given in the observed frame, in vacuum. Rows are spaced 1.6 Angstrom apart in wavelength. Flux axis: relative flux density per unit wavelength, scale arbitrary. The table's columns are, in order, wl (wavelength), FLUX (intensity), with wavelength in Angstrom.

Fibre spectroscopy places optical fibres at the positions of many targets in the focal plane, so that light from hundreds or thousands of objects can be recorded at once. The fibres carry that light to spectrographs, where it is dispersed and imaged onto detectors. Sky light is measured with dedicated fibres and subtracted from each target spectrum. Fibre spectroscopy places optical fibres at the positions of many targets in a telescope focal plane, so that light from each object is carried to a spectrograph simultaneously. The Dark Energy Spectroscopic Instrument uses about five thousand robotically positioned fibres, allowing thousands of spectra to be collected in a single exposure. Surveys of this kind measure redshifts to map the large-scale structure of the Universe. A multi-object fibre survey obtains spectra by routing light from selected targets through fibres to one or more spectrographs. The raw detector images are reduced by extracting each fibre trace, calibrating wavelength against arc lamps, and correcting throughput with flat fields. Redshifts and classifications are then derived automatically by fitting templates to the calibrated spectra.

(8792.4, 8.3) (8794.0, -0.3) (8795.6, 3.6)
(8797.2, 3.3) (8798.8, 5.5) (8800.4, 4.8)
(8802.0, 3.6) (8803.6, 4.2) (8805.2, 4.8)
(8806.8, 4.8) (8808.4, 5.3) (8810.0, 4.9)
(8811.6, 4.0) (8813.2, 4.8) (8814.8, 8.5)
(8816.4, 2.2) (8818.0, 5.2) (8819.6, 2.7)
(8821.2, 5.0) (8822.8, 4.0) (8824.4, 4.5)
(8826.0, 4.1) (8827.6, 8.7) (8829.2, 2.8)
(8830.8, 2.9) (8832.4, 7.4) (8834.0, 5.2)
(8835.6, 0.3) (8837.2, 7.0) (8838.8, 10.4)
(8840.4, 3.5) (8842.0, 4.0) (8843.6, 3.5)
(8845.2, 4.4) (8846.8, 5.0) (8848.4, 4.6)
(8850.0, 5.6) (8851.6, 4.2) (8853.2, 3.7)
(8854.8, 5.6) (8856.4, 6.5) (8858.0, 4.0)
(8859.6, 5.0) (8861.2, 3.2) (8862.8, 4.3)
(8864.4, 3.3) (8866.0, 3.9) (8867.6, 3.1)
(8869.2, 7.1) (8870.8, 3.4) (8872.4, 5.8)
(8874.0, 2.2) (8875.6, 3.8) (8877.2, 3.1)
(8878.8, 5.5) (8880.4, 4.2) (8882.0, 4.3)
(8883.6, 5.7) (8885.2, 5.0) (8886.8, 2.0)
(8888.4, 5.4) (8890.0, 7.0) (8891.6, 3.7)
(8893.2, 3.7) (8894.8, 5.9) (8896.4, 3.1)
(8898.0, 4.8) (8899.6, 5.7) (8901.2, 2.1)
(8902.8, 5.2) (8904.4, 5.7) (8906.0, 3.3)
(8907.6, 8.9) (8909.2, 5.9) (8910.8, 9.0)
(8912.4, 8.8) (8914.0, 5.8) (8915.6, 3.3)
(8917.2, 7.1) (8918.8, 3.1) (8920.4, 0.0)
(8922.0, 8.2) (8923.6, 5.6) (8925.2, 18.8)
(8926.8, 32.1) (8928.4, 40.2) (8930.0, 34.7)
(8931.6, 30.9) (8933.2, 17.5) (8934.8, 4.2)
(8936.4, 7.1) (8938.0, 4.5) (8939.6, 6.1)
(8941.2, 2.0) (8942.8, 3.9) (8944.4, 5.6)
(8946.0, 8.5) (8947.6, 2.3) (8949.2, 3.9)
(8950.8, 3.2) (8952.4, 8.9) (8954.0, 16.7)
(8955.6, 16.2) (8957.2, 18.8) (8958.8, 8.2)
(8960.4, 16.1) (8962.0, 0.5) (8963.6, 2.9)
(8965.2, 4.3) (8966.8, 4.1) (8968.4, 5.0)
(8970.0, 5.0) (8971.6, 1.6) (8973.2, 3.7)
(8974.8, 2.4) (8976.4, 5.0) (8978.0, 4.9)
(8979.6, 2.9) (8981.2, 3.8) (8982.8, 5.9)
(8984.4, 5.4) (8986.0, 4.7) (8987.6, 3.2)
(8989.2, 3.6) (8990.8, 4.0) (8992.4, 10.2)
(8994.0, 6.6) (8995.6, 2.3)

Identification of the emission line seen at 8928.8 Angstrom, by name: Halpha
